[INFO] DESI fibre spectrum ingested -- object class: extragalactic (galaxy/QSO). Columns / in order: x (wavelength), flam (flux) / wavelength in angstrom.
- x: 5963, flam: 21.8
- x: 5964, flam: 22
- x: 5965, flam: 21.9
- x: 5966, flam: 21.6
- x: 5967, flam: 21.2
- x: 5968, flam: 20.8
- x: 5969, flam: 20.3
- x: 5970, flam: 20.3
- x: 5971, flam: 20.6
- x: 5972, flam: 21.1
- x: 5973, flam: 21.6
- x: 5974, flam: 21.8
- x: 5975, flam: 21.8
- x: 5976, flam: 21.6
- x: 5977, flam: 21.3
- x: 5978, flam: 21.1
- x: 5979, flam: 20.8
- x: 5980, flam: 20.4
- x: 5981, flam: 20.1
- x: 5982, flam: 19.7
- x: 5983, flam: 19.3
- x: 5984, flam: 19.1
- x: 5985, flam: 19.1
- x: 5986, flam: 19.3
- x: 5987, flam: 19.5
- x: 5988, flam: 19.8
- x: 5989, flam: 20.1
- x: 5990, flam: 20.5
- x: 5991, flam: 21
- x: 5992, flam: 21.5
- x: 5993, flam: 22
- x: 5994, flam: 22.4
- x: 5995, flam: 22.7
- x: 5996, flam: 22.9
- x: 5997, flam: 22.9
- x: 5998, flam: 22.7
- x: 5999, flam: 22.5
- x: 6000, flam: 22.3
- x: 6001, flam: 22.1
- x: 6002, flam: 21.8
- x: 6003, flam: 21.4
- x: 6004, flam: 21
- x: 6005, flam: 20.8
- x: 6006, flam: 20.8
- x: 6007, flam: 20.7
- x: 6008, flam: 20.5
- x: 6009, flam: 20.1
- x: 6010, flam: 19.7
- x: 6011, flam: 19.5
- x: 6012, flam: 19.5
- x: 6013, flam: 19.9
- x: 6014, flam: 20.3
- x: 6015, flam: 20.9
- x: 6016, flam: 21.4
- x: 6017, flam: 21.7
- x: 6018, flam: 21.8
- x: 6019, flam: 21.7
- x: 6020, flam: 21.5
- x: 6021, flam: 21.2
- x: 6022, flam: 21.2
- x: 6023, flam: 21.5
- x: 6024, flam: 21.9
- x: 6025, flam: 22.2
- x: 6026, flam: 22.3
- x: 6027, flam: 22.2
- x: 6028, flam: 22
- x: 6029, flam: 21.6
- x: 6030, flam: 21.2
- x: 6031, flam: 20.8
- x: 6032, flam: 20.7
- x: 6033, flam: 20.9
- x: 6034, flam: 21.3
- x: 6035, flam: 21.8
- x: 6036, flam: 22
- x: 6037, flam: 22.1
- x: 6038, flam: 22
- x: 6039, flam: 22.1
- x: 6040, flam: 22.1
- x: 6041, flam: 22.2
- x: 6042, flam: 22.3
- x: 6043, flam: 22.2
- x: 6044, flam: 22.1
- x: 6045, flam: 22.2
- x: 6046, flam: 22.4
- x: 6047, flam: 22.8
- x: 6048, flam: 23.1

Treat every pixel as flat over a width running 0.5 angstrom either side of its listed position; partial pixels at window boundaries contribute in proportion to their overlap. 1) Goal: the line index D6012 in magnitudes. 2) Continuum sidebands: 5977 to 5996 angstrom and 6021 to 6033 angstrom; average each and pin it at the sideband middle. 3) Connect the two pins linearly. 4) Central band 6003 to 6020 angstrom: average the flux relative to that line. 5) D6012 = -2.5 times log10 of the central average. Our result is 0.02 mag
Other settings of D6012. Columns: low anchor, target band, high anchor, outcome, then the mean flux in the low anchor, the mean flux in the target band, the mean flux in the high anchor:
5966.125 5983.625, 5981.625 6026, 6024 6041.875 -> 0.013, 20.8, 21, 21.8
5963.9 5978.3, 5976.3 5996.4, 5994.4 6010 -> 0.042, 21.2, 20.6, 21.6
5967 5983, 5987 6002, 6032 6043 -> -0.029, 20.8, 21.7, 21.8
